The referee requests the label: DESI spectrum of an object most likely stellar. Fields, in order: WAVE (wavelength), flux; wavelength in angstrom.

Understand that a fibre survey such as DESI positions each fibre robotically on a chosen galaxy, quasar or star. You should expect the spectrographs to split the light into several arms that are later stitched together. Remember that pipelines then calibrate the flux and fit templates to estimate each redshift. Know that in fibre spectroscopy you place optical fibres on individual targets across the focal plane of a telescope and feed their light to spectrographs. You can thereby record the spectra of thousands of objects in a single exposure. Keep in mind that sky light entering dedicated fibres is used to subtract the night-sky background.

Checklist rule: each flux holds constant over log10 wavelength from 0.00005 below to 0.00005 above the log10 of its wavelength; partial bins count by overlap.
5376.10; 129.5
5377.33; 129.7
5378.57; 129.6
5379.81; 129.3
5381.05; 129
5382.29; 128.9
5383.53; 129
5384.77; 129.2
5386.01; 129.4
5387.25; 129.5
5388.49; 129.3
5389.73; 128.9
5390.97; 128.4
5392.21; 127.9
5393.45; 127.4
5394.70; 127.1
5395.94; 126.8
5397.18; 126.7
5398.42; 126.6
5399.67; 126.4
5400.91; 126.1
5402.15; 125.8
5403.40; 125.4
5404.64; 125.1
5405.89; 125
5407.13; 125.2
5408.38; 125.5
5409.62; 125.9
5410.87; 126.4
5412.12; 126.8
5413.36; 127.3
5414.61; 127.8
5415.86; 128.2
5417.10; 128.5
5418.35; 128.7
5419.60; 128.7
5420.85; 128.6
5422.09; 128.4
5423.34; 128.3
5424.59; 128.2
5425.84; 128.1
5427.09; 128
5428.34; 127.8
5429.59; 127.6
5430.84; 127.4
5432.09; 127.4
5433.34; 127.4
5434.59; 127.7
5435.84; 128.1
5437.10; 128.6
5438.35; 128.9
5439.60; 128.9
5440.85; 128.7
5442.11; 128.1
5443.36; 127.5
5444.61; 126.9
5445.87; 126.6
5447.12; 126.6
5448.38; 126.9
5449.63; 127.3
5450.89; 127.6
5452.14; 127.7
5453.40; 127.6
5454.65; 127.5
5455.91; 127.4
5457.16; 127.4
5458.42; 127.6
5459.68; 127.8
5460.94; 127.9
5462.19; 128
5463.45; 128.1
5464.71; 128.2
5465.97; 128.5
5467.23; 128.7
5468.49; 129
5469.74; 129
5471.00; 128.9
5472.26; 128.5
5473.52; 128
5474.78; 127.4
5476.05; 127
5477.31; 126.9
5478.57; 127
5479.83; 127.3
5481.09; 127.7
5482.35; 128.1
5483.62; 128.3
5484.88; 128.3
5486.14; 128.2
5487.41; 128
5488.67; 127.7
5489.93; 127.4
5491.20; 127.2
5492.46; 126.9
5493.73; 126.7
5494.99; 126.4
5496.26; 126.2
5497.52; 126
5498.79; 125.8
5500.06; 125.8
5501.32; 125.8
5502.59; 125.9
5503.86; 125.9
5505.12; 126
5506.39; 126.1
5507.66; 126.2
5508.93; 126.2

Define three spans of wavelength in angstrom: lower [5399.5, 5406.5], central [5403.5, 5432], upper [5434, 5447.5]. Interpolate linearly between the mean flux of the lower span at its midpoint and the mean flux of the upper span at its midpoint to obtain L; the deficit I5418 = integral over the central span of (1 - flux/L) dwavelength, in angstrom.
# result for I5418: -0.2 angstrom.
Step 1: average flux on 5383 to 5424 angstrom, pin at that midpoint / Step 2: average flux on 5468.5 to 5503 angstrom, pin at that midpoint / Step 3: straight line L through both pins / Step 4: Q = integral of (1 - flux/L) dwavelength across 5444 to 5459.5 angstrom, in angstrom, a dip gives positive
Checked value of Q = 0.0 angstrom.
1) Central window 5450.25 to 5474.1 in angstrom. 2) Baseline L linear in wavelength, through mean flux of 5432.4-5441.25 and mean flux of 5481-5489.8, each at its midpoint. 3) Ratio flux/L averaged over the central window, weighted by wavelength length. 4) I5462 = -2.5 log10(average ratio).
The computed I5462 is 0.00 mag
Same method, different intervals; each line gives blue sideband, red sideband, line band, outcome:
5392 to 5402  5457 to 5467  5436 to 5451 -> 0.00 mag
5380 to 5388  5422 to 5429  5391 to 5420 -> 0.02 mag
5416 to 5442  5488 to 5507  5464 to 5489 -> -0.01 mag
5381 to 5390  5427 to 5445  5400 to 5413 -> 0.02 mag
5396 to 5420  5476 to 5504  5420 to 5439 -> -0.01 mag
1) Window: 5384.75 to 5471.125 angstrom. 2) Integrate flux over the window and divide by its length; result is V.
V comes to 128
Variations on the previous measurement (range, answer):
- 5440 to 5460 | 127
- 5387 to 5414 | 127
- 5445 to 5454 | 127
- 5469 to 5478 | 128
